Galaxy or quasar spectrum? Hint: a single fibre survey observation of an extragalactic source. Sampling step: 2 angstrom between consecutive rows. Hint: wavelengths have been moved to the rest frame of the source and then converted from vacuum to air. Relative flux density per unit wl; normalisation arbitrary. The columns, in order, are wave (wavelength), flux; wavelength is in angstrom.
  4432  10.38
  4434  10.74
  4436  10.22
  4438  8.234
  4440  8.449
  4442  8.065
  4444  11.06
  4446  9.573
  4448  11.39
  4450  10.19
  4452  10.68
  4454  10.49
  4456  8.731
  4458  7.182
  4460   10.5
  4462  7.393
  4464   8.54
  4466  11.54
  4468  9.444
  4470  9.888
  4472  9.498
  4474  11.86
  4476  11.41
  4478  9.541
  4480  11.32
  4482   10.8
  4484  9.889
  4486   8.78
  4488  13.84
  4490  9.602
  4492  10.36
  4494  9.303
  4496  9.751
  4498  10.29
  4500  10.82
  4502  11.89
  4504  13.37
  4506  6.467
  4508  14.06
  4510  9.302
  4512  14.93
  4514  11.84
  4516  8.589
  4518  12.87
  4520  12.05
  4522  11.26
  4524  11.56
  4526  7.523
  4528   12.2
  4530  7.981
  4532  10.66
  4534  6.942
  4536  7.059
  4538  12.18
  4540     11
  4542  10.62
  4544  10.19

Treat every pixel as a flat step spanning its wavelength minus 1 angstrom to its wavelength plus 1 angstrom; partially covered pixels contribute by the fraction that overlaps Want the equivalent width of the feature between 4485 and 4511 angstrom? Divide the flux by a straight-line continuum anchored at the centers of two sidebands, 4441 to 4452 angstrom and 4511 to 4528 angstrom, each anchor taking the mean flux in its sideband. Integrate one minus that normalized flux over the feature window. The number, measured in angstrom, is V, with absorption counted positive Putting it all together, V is 1.0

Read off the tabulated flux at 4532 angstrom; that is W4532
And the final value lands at 10.66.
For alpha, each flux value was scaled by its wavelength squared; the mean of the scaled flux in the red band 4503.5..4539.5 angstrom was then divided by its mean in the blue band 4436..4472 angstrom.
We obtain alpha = 1.1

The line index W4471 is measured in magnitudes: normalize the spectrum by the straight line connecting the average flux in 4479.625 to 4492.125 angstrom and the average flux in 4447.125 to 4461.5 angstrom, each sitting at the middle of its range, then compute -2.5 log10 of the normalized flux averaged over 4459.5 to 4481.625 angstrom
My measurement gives 0.015 mag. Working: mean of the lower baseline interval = 9.78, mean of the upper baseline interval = 10.6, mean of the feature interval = 10.1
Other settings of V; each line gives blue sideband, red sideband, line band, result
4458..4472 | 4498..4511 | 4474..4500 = -0.64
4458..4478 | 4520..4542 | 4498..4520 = -3.24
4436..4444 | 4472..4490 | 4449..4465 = 0.68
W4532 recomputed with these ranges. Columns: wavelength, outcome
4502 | 11.89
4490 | 9.602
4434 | 10.74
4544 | 10.19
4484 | 9.889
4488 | 13.84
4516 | 8.589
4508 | 14.06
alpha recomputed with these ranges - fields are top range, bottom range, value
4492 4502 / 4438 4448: 1.12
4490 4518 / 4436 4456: 1.14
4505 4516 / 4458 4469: 1.22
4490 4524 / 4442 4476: 1.14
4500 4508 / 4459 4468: 1.18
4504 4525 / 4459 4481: 1.15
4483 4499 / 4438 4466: 1.10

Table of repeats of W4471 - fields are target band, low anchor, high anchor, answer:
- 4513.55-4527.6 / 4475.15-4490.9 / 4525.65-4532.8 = -0.10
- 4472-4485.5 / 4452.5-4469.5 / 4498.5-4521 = -0.06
